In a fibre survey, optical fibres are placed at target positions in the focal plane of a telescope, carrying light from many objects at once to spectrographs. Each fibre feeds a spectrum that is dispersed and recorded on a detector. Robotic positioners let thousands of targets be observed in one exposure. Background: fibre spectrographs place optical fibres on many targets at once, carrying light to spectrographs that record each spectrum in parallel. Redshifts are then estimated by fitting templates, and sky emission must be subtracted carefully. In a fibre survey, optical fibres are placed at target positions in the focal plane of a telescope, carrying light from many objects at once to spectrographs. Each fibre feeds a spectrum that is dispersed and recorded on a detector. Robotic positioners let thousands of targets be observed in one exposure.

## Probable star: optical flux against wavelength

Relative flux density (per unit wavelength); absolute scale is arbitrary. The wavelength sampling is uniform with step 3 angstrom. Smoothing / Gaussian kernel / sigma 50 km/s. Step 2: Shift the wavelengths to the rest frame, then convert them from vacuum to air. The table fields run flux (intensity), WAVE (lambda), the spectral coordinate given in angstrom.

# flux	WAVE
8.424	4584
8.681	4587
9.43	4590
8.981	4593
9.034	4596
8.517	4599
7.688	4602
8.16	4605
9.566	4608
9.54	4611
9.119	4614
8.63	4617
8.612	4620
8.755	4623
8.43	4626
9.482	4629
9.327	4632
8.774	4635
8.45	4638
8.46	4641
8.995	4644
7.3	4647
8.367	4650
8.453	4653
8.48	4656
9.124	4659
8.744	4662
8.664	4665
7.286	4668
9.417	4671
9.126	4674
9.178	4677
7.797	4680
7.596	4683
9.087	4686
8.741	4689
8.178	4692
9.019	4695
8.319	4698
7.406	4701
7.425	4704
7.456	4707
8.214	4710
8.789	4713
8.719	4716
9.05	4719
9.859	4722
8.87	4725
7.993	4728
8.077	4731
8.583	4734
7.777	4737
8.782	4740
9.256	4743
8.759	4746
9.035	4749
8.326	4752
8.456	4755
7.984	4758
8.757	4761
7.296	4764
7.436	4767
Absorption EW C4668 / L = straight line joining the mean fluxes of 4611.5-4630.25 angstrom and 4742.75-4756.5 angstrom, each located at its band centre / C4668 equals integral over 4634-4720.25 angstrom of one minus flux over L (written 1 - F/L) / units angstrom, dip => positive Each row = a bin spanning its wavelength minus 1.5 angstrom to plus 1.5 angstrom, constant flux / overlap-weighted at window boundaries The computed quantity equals 3.6 angstrom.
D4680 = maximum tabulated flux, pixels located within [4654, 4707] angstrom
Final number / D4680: 9.417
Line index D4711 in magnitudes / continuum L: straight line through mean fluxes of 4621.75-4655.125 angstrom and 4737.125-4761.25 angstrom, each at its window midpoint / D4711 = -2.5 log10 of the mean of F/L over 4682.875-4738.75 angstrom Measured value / 0.028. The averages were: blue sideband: 8.61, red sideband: 8.61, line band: 8.4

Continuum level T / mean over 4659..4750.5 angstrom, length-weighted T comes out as 8.52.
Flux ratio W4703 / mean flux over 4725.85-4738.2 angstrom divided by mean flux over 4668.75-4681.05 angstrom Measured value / 0.9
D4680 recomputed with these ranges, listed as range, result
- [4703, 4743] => 9.859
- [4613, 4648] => 9.482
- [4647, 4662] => 9.124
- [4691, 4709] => 9.019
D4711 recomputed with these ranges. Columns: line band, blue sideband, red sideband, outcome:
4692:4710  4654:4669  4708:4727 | 0.10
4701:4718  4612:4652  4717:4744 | 0.08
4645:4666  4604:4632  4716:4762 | 0.05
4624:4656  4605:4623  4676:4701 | 0.02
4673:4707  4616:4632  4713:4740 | 0.05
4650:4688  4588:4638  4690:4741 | 0.00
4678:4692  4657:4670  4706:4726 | 0.03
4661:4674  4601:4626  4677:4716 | -0.02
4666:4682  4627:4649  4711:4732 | 0.02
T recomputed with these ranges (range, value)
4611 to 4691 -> 8.64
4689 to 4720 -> 8.27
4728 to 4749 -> 8.54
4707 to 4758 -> 8.6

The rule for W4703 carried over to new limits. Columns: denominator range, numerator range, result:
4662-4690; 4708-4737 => 1.01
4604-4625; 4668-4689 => 0.96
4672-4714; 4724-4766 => 1.01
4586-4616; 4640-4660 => 0.95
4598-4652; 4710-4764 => 0.99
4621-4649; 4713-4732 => 1.01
